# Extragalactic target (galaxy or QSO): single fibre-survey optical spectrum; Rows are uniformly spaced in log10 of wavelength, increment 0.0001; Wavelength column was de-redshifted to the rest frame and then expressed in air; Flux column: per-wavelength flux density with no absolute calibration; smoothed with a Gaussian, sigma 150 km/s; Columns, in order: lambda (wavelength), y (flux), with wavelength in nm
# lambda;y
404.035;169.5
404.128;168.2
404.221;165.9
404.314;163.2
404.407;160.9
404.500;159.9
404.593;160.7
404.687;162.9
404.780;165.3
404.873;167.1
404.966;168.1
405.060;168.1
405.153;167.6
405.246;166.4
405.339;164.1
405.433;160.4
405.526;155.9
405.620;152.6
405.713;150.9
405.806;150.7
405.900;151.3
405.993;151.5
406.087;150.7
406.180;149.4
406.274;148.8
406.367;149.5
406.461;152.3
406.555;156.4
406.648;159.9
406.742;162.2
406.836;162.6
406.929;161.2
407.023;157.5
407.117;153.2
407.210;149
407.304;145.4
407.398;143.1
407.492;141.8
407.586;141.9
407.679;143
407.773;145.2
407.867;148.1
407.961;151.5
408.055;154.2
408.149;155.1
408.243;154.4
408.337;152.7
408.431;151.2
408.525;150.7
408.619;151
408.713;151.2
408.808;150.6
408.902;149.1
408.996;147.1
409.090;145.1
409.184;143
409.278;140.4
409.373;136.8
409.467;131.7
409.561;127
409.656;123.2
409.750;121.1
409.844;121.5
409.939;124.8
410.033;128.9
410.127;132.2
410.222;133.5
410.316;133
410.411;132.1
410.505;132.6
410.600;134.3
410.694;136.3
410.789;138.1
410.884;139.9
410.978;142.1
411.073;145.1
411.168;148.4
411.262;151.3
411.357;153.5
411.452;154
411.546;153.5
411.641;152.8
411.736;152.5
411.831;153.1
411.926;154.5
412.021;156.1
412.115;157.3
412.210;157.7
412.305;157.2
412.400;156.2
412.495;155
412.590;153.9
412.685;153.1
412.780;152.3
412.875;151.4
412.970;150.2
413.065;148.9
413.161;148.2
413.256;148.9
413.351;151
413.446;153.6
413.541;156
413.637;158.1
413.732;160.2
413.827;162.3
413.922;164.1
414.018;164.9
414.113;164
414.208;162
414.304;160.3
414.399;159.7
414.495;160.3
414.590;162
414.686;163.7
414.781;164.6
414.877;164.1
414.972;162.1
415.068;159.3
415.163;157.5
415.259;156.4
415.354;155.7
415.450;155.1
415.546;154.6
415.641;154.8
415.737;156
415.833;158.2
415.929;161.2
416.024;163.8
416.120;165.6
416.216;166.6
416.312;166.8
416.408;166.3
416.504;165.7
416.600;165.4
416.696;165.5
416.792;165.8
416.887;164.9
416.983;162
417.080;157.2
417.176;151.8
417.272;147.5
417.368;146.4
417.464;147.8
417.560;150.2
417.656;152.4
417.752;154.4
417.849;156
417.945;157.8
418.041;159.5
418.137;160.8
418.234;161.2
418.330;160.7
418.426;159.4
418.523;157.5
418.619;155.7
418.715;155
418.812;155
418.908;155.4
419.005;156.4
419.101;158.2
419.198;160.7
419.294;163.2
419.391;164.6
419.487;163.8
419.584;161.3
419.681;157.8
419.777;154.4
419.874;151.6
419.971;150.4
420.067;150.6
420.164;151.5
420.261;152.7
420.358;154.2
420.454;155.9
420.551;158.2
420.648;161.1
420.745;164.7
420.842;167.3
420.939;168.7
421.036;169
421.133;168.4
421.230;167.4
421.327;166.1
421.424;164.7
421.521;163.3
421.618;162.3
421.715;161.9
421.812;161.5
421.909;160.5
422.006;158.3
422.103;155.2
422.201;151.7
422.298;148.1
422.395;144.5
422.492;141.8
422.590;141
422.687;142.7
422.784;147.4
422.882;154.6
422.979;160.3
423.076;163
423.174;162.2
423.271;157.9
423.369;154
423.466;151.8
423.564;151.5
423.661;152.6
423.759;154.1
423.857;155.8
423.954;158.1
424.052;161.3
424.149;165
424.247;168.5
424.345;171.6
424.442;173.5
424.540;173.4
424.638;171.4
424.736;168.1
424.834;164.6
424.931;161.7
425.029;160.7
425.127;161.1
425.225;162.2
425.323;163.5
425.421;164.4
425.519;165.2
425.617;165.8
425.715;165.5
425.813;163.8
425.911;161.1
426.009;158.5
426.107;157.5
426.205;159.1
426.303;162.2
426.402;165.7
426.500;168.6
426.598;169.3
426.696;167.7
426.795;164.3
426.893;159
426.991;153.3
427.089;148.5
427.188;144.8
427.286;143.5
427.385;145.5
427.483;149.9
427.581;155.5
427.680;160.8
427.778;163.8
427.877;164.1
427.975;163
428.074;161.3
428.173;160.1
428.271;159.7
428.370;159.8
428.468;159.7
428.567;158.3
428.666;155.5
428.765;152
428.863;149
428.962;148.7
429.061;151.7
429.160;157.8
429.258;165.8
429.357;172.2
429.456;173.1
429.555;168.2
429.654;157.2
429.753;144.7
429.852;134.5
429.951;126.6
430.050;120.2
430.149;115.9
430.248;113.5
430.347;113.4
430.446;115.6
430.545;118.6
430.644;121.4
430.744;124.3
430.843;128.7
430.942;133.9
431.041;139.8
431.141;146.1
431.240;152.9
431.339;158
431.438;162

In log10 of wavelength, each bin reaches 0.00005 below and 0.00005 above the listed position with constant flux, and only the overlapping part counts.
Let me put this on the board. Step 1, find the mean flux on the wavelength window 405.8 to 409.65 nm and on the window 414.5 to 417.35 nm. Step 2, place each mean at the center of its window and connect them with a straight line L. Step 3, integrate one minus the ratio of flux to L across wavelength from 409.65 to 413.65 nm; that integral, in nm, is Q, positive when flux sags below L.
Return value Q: 0.23 nm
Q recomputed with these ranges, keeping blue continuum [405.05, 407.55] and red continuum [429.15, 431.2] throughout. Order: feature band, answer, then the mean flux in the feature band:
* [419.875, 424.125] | -0.40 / 157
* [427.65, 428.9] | -0.18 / 159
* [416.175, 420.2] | -0.33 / 158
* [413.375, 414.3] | -0.07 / 160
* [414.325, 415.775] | -0.11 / 159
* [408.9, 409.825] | 0.10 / 135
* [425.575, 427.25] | -0.25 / 161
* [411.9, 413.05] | -0.03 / 155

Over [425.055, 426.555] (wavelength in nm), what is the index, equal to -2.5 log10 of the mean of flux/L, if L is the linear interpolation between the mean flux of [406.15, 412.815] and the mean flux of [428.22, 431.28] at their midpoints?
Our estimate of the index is -0.14 mag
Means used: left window 147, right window 143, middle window 163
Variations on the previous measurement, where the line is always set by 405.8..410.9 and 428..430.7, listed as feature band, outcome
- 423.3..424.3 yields -0.08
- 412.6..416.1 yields -0.09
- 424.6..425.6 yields -0.13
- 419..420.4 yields -0.08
